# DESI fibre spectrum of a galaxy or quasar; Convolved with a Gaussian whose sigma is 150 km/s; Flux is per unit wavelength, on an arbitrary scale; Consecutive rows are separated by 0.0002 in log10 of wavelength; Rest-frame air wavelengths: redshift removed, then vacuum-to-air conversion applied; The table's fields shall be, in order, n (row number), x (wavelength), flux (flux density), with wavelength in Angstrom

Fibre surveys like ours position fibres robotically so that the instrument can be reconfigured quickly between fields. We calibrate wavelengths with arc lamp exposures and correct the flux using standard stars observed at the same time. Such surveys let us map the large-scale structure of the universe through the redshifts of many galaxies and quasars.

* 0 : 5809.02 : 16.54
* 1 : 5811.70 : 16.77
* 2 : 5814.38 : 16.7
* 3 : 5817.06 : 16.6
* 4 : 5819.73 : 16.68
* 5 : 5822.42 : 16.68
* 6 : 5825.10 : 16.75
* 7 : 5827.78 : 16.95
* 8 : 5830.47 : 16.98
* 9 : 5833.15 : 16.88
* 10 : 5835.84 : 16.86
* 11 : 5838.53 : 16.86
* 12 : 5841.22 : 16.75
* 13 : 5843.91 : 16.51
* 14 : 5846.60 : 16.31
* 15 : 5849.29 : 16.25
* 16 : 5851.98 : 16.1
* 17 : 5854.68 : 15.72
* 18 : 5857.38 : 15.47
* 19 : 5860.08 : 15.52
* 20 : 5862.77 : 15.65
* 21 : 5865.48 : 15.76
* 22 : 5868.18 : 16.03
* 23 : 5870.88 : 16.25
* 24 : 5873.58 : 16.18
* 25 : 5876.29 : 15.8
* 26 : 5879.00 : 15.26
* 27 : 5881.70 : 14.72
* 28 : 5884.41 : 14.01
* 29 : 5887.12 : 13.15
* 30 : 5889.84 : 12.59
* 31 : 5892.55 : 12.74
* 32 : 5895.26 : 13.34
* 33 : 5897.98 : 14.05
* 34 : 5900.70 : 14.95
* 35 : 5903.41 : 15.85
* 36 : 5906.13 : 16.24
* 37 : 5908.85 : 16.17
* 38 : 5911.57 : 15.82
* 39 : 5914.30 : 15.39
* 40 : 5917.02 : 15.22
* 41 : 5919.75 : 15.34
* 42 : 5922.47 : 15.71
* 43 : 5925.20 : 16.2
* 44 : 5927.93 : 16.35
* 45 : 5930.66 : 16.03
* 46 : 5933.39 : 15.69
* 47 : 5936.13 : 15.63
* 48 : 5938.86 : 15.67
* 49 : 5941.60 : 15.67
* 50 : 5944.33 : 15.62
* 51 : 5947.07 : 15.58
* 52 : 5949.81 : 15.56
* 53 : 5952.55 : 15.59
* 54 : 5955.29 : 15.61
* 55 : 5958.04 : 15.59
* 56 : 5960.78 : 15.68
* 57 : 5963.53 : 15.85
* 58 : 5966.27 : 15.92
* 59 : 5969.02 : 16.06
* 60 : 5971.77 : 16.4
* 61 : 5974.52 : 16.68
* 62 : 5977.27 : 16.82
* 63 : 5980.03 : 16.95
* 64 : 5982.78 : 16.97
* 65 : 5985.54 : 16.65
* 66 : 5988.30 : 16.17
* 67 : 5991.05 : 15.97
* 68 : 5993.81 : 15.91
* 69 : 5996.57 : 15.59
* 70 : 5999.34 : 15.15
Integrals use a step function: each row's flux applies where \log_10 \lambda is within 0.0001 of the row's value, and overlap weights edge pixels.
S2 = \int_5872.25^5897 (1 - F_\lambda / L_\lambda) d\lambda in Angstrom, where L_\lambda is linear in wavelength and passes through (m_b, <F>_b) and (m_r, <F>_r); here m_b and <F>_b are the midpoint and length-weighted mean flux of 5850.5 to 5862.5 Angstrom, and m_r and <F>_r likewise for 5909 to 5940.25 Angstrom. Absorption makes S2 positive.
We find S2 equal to 2.4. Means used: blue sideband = 15.7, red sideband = 15.7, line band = 14.2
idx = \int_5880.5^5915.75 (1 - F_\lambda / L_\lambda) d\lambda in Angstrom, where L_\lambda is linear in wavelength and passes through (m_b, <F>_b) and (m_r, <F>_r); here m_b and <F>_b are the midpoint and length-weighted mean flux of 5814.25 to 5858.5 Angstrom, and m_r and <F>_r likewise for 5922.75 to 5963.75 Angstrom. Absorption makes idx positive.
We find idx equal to 3.4 Angstrom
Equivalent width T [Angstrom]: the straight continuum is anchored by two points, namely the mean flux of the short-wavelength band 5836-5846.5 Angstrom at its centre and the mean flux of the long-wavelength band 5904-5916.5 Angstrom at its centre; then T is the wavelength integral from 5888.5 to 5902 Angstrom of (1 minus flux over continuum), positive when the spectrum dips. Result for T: 2.1 Angstrom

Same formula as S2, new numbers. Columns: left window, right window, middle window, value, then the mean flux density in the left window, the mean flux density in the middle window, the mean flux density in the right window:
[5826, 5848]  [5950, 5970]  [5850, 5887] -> 2.2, 16.8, 15.5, 15.7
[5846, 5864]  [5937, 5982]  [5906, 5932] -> 0.2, 15.8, 15.8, 16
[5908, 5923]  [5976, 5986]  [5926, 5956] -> 0.6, 15.6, 15.7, 16.9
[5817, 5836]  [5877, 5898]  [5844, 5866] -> -0.7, 16.8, 15.9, 13.8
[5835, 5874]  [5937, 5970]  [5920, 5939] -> -0.1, 16.1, 15.9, 15.7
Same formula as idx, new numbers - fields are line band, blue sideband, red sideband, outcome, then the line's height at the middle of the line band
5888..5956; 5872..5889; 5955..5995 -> 0.65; 15.4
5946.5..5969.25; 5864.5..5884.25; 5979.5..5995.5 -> 0.69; 16.2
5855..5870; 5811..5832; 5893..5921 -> 0.27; 16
